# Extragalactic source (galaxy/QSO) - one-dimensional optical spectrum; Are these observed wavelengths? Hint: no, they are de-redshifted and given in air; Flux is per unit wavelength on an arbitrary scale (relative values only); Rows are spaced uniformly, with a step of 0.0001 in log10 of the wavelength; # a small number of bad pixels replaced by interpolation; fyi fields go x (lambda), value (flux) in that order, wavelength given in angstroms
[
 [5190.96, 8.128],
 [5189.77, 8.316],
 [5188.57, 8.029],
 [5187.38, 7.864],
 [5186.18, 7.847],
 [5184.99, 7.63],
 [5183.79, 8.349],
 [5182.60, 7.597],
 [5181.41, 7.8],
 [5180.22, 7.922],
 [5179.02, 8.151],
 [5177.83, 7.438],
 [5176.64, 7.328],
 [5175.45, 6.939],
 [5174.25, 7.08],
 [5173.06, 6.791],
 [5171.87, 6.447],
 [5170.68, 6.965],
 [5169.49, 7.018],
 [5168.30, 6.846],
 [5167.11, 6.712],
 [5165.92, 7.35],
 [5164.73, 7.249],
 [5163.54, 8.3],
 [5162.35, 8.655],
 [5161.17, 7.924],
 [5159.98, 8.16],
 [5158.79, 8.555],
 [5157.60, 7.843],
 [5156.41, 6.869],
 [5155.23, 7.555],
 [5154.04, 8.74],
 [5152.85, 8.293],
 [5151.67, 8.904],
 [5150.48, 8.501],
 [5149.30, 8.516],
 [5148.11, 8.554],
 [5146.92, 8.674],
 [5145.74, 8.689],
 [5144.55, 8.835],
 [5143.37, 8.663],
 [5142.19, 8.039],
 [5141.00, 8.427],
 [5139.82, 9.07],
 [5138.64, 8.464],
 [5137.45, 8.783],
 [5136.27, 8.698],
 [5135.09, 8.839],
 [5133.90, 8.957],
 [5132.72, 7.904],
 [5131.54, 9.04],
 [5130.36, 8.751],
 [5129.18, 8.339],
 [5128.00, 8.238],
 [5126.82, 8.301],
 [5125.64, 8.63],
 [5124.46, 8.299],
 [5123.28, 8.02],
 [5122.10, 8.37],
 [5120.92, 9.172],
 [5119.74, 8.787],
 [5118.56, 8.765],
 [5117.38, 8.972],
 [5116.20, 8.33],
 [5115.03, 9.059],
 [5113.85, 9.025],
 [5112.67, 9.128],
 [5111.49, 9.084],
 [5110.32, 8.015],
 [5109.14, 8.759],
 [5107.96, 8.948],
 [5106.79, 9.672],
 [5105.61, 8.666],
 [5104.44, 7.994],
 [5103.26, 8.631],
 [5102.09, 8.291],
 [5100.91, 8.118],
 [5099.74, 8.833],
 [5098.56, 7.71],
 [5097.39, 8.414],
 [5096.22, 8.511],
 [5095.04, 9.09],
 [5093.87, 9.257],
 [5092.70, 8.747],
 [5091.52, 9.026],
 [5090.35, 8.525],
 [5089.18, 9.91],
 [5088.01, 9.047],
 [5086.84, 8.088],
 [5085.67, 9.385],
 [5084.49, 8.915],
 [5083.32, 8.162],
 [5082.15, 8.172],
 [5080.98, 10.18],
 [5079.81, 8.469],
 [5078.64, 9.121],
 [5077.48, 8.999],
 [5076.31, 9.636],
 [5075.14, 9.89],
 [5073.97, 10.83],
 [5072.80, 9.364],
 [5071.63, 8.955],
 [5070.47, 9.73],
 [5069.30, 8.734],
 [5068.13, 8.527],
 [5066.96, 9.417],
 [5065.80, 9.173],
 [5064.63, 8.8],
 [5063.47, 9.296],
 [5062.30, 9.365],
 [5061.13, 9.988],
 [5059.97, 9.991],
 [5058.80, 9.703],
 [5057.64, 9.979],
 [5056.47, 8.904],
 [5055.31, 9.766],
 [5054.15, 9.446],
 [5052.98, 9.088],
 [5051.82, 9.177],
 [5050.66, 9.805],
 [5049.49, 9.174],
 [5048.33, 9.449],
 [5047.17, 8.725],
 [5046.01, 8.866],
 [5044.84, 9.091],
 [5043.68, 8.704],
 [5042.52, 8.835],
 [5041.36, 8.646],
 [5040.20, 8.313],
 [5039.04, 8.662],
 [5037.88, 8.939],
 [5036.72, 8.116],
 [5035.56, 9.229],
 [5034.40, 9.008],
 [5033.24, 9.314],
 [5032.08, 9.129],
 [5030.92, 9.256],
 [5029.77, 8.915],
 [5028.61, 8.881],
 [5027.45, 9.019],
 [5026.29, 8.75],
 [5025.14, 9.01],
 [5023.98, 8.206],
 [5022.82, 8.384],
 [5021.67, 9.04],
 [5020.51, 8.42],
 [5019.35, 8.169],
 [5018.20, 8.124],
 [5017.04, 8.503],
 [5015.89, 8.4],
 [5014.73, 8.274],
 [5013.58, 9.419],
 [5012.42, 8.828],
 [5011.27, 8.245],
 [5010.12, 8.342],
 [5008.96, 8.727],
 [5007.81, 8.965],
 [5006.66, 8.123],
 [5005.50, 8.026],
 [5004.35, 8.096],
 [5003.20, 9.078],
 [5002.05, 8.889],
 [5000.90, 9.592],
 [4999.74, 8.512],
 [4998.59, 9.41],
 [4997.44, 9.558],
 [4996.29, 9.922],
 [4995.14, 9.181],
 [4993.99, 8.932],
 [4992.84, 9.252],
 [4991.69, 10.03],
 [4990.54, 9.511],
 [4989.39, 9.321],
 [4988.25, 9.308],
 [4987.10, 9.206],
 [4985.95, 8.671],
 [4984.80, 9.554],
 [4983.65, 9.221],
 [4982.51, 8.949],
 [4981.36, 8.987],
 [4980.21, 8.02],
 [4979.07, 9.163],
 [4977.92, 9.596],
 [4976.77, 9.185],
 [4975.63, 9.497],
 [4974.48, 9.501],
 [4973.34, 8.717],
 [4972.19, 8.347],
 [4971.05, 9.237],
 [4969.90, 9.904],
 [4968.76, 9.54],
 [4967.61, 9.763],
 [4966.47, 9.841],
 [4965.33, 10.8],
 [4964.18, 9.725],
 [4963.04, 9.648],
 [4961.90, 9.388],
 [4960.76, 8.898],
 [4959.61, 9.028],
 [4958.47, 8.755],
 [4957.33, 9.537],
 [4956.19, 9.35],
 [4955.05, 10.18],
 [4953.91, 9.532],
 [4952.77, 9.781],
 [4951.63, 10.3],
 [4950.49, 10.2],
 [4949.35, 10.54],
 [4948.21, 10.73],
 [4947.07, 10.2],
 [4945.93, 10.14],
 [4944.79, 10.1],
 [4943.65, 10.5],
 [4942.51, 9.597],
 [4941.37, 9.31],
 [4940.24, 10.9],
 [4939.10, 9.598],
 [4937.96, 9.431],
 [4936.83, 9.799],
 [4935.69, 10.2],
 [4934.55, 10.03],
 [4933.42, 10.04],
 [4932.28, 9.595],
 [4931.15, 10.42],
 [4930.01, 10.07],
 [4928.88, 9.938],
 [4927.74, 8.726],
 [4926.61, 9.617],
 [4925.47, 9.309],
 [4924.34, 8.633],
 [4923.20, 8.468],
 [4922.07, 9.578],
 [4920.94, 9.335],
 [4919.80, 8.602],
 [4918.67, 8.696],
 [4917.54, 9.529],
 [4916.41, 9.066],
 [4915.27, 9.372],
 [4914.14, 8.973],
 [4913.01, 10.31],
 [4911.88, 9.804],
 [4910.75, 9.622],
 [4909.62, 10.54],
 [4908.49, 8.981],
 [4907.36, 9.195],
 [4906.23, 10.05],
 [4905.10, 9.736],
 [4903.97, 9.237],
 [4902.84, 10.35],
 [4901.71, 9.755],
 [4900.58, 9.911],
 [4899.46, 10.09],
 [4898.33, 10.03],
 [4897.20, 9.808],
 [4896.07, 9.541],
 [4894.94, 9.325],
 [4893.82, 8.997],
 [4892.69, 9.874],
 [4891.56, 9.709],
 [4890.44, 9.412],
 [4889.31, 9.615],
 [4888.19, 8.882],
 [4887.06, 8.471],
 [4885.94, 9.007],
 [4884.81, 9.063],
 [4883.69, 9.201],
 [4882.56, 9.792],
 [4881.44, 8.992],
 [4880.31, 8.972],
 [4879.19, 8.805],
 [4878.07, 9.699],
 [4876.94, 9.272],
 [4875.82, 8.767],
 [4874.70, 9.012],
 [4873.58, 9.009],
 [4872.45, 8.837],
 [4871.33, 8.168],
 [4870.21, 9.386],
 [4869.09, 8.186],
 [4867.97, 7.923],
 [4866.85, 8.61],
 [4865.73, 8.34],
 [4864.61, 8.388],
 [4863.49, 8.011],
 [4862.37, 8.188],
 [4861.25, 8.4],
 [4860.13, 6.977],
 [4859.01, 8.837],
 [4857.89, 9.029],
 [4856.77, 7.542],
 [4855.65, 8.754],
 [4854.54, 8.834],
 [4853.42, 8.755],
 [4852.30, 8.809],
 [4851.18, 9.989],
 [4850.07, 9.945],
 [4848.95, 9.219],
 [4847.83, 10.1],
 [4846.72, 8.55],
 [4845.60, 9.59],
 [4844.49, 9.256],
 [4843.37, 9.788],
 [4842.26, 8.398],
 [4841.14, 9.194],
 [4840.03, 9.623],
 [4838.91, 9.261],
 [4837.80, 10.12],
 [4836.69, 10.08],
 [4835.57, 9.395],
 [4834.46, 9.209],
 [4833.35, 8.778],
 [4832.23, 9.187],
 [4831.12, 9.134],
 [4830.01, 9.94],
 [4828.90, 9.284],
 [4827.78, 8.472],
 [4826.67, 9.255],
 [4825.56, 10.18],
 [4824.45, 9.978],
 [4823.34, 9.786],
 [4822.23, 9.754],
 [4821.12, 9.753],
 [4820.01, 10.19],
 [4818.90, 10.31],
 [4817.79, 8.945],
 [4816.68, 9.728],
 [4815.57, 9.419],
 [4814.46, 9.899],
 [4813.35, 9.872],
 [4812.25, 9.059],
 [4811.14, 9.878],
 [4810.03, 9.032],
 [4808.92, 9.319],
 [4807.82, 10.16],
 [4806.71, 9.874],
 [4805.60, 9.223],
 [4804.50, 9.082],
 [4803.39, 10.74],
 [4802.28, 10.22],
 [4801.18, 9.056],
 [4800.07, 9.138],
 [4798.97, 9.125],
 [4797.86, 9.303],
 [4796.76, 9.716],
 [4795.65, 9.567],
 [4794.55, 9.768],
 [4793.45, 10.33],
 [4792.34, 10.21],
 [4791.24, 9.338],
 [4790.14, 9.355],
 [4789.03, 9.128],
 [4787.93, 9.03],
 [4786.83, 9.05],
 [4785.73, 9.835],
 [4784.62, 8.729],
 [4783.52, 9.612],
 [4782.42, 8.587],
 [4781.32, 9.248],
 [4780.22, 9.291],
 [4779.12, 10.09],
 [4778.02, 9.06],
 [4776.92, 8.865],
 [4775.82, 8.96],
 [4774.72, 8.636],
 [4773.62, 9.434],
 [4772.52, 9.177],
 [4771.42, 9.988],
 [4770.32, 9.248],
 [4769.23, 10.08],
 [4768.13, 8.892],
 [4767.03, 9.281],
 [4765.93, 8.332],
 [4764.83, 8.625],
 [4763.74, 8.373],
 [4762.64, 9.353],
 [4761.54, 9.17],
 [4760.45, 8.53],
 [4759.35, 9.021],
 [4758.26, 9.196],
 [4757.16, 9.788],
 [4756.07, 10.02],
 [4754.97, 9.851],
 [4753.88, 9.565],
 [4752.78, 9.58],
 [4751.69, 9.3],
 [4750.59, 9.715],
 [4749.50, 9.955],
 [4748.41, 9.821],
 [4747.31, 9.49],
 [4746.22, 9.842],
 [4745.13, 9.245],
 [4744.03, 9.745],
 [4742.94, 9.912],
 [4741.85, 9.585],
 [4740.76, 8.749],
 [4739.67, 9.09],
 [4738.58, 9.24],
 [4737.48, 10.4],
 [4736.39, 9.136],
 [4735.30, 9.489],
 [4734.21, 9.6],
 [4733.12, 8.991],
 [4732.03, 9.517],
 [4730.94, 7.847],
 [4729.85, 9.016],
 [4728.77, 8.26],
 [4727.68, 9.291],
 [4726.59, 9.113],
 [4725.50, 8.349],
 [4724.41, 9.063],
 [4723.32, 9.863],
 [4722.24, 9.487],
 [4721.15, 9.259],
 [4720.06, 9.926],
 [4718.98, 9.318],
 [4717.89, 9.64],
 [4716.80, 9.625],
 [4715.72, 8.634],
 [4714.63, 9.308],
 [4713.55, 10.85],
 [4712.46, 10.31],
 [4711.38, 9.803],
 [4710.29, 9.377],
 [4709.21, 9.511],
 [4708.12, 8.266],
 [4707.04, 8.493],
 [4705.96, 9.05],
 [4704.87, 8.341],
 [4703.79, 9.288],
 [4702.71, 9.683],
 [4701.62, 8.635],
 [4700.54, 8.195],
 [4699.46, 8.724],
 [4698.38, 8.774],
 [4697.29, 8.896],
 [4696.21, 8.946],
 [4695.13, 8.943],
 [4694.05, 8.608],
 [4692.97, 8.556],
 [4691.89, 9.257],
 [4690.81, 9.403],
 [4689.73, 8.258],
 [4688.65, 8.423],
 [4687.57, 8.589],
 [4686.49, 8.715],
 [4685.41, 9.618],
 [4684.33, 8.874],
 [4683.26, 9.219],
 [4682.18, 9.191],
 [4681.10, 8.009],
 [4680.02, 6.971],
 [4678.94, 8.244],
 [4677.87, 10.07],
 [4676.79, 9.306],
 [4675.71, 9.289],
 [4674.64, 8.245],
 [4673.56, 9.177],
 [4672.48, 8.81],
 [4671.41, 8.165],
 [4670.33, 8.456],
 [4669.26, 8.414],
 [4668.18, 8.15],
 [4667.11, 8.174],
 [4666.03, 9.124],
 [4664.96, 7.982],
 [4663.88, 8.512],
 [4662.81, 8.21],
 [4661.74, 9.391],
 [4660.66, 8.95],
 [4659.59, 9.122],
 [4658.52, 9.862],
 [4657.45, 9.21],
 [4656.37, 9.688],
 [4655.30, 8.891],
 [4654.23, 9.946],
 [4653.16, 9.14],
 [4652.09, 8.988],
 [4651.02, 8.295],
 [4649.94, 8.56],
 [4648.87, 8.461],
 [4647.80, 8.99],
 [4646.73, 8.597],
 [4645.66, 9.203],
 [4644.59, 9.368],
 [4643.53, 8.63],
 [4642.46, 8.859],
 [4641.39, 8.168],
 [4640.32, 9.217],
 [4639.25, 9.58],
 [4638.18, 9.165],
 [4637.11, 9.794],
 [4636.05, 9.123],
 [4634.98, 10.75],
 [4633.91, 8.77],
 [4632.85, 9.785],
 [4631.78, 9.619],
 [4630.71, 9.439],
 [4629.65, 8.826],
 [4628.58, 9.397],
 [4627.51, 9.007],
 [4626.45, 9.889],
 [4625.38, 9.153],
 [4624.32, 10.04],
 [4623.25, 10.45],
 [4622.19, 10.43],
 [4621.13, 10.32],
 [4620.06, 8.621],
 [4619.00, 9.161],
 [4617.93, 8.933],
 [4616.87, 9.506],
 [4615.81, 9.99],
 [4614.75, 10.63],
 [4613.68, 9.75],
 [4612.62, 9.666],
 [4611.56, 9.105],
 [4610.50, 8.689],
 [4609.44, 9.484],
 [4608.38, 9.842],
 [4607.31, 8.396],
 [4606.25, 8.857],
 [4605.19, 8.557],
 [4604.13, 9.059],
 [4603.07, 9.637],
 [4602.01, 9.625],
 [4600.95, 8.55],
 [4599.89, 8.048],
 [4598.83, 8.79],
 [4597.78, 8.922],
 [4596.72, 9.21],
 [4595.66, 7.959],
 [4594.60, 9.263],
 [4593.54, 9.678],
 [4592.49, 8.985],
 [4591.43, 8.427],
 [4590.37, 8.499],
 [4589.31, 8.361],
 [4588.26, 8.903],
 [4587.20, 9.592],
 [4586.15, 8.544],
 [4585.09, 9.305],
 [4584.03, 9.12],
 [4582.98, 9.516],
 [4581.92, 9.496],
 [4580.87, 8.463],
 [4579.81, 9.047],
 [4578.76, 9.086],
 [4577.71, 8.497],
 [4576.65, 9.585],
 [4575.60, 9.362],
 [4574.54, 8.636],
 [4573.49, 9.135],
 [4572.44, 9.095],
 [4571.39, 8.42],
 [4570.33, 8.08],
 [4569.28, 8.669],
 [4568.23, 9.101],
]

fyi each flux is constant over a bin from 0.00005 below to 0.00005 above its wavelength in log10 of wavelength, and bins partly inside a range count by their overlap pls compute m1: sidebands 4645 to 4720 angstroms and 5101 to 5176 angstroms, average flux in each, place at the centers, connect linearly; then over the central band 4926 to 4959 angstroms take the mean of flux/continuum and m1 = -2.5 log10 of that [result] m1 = -0.16 mag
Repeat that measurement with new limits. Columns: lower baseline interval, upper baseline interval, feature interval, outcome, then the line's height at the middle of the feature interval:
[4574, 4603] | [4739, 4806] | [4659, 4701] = 0.05 mag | 9.17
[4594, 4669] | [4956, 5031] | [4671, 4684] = 0.05 mag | 9.14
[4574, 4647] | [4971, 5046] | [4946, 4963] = -0.09 mag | 8.94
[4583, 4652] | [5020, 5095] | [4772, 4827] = -0.04 mag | 9.14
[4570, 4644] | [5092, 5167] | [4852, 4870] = 0.06 mag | 8.85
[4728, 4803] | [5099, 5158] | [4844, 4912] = 0.00 mag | 9.1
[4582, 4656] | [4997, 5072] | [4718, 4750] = -0.02 mag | 9.12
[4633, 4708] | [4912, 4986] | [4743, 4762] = -0.05 mag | 9.08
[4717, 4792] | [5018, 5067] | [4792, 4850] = -0.04 mag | 9.23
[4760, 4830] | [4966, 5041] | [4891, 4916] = -0.06 mag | 9.18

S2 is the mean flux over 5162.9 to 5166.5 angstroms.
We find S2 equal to 7.64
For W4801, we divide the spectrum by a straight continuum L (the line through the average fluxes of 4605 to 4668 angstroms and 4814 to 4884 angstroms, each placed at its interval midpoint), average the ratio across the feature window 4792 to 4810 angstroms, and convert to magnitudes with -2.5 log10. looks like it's -0.058 mag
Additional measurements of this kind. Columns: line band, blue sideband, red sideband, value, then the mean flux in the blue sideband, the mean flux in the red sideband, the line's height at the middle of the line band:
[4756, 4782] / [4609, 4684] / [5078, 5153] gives -0.02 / 9.12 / 8.69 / 9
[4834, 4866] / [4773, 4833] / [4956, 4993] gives 0.05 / 9.48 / 9.32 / 9.44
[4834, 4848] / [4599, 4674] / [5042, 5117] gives -0.04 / 9.14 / 9.04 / 9.1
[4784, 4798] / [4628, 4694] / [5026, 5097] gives -0.06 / 8.93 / 9.12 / 8.99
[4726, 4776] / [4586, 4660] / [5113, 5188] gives -0.04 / 9.2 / 8.14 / 8.95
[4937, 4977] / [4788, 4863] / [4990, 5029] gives -0.09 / 9.37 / 8.82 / 8.97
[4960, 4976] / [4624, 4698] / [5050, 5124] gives -0.06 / 8.96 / 9.01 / 9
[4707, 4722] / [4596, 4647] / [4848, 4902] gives -0.03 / 9.3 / 9.01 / 9.2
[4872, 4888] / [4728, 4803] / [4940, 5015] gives 0.03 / 9.34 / 9.35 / 9.35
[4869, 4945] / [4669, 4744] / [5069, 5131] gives -0.06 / 9.05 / 8.83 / 8.94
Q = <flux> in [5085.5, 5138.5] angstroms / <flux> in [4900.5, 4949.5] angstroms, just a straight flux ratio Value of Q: 0.90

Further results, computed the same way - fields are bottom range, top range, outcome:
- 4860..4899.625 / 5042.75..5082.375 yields 1.04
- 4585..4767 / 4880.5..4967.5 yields 1.05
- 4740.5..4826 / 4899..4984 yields 1.01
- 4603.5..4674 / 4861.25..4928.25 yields 1.00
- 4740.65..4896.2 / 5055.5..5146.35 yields 0.96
